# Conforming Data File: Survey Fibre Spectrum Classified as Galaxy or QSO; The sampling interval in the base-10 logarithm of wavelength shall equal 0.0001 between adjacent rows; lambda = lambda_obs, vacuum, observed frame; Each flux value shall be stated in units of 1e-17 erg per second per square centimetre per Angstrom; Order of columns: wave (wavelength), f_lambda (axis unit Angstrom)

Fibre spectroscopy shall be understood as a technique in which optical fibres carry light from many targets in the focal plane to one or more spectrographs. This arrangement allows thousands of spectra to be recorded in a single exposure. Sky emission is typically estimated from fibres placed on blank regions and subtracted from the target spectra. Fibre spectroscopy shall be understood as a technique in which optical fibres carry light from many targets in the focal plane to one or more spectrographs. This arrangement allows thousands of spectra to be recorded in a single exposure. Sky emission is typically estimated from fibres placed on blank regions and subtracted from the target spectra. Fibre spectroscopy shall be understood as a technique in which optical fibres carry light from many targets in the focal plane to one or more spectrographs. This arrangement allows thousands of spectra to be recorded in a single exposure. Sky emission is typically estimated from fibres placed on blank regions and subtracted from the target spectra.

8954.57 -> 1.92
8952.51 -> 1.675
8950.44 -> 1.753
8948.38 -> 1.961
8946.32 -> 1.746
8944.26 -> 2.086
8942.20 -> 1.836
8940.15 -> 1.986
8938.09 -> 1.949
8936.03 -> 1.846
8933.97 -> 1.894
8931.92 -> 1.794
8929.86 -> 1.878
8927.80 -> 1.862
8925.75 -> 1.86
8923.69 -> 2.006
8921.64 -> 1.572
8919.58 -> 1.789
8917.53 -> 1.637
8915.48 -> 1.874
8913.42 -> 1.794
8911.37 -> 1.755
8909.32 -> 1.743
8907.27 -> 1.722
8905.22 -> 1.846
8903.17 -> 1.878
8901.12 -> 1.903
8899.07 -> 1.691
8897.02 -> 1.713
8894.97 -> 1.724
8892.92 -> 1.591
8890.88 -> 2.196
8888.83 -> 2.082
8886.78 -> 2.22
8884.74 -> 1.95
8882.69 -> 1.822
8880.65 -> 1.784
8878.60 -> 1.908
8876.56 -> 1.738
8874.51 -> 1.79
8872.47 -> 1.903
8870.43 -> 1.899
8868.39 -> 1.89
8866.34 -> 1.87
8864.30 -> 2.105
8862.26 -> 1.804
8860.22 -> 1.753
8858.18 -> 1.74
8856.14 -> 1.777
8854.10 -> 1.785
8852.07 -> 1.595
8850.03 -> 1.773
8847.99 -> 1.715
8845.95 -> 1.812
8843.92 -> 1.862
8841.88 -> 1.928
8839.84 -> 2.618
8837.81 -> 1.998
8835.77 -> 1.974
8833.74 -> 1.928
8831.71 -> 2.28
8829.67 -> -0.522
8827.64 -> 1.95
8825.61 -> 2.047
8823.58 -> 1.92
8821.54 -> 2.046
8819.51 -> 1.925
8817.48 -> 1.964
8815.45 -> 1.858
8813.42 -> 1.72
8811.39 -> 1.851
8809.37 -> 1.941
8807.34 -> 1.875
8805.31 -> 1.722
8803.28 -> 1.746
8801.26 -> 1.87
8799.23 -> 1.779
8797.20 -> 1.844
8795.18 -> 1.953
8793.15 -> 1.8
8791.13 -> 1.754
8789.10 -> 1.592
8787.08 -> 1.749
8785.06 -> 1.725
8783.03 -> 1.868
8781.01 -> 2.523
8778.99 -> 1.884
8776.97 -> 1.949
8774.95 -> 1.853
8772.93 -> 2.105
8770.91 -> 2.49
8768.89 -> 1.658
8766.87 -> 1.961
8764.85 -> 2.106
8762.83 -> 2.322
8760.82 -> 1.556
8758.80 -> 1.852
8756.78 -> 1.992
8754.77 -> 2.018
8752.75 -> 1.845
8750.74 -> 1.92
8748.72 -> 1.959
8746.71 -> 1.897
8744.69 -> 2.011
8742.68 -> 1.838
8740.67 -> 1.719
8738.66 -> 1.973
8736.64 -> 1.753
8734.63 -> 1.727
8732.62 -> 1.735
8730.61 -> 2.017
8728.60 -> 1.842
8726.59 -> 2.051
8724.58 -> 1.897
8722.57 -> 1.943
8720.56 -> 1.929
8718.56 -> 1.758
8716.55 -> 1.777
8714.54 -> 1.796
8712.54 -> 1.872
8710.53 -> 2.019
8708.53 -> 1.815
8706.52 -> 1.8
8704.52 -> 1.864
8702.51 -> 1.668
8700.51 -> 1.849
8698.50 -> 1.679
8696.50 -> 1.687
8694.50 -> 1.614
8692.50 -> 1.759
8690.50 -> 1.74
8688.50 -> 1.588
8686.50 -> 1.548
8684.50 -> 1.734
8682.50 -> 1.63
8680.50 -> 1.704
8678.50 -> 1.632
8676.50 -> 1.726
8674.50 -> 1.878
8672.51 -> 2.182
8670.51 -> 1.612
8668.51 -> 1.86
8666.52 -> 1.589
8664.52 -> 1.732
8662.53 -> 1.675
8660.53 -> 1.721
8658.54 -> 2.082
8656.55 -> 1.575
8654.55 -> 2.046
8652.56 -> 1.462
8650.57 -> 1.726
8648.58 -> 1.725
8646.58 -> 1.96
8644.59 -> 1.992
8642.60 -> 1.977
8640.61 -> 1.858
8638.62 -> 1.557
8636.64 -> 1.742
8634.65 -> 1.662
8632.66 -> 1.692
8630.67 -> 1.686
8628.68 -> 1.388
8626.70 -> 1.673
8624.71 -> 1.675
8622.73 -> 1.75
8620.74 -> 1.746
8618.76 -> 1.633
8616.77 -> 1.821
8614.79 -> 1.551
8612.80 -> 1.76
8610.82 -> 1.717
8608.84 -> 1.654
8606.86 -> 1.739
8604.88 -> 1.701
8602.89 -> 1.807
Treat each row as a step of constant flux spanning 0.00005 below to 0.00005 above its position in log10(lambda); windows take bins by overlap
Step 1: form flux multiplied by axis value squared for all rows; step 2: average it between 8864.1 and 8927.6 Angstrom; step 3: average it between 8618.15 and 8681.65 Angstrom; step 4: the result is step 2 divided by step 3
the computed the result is 1.12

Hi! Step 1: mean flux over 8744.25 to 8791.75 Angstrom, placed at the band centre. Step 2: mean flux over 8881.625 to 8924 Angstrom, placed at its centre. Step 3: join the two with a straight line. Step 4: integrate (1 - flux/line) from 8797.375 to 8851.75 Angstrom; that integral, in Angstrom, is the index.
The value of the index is 1.9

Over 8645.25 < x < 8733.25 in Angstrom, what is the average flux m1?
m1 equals 1.79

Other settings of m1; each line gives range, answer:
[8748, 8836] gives 1.87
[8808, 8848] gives 1.84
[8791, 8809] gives 1.82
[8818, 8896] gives 1.85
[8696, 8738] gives 1.83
